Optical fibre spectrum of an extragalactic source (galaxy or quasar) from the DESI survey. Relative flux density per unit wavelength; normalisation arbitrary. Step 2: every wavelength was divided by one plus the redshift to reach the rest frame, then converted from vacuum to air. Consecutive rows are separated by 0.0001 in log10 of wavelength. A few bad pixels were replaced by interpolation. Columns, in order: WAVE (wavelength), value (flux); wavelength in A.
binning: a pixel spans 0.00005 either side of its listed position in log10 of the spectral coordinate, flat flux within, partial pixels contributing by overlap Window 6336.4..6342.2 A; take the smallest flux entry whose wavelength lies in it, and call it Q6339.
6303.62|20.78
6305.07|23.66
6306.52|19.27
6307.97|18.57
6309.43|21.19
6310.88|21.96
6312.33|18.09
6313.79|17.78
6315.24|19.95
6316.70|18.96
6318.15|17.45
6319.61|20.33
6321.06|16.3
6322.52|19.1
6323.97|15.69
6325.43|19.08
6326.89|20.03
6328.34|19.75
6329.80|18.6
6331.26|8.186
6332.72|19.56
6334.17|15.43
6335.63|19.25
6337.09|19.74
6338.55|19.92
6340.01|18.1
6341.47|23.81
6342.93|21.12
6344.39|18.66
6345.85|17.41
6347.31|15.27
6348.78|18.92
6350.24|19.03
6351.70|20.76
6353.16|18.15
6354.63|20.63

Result 18.1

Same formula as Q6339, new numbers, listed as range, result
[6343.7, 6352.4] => 15.27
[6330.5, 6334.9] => 8.186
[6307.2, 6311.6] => 18.57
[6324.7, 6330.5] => 18.6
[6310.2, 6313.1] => 18.09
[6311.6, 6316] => 17.78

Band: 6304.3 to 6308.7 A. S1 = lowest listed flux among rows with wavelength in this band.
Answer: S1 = 18.57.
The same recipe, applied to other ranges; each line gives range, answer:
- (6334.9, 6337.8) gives 19.25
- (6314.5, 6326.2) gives 15.69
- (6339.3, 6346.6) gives 17.41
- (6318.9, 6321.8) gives 16.3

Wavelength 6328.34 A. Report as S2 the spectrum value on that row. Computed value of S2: 19.75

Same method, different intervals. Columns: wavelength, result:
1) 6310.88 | 21.96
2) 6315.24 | 19.95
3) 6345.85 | 17.41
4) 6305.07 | 23.66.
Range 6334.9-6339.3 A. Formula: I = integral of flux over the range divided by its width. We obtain 19.6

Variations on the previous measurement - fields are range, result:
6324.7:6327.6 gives 19.5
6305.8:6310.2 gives 19.7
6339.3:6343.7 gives 21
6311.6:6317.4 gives 18.7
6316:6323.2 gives 18.4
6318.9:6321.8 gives 18.3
